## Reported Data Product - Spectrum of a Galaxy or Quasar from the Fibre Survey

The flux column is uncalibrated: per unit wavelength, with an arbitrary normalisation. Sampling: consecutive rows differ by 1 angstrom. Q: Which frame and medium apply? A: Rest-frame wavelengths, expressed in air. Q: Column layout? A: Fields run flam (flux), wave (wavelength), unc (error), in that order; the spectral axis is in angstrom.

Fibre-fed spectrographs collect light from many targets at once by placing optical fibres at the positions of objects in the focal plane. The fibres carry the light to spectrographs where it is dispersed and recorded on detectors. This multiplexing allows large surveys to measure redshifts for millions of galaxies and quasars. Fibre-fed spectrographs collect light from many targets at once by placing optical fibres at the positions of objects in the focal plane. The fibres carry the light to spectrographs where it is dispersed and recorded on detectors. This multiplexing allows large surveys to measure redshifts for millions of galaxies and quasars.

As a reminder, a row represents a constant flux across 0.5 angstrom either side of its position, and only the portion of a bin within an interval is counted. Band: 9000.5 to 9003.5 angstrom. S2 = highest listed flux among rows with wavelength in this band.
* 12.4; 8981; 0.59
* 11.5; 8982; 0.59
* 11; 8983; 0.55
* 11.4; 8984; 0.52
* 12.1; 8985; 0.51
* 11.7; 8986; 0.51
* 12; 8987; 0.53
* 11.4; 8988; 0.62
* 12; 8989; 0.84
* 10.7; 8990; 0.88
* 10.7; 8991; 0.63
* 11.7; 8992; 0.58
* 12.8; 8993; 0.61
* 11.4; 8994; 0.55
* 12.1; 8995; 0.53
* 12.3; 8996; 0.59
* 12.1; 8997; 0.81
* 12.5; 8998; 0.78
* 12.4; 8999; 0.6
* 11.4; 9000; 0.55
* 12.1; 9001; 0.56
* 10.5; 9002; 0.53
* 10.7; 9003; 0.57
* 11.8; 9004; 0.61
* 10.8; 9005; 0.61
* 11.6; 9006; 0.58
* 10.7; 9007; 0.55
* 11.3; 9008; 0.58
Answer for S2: 12.1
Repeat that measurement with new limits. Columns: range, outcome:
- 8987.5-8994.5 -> 12.8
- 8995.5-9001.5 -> 12.5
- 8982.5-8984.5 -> 11.4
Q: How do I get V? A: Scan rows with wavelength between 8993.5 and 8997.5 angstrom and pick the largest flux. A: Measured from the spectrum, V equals 12.3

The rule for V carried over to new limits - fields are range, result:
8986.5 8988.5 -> 12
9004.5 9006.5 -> 11.6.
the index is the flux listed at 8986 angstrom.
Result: 11.7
